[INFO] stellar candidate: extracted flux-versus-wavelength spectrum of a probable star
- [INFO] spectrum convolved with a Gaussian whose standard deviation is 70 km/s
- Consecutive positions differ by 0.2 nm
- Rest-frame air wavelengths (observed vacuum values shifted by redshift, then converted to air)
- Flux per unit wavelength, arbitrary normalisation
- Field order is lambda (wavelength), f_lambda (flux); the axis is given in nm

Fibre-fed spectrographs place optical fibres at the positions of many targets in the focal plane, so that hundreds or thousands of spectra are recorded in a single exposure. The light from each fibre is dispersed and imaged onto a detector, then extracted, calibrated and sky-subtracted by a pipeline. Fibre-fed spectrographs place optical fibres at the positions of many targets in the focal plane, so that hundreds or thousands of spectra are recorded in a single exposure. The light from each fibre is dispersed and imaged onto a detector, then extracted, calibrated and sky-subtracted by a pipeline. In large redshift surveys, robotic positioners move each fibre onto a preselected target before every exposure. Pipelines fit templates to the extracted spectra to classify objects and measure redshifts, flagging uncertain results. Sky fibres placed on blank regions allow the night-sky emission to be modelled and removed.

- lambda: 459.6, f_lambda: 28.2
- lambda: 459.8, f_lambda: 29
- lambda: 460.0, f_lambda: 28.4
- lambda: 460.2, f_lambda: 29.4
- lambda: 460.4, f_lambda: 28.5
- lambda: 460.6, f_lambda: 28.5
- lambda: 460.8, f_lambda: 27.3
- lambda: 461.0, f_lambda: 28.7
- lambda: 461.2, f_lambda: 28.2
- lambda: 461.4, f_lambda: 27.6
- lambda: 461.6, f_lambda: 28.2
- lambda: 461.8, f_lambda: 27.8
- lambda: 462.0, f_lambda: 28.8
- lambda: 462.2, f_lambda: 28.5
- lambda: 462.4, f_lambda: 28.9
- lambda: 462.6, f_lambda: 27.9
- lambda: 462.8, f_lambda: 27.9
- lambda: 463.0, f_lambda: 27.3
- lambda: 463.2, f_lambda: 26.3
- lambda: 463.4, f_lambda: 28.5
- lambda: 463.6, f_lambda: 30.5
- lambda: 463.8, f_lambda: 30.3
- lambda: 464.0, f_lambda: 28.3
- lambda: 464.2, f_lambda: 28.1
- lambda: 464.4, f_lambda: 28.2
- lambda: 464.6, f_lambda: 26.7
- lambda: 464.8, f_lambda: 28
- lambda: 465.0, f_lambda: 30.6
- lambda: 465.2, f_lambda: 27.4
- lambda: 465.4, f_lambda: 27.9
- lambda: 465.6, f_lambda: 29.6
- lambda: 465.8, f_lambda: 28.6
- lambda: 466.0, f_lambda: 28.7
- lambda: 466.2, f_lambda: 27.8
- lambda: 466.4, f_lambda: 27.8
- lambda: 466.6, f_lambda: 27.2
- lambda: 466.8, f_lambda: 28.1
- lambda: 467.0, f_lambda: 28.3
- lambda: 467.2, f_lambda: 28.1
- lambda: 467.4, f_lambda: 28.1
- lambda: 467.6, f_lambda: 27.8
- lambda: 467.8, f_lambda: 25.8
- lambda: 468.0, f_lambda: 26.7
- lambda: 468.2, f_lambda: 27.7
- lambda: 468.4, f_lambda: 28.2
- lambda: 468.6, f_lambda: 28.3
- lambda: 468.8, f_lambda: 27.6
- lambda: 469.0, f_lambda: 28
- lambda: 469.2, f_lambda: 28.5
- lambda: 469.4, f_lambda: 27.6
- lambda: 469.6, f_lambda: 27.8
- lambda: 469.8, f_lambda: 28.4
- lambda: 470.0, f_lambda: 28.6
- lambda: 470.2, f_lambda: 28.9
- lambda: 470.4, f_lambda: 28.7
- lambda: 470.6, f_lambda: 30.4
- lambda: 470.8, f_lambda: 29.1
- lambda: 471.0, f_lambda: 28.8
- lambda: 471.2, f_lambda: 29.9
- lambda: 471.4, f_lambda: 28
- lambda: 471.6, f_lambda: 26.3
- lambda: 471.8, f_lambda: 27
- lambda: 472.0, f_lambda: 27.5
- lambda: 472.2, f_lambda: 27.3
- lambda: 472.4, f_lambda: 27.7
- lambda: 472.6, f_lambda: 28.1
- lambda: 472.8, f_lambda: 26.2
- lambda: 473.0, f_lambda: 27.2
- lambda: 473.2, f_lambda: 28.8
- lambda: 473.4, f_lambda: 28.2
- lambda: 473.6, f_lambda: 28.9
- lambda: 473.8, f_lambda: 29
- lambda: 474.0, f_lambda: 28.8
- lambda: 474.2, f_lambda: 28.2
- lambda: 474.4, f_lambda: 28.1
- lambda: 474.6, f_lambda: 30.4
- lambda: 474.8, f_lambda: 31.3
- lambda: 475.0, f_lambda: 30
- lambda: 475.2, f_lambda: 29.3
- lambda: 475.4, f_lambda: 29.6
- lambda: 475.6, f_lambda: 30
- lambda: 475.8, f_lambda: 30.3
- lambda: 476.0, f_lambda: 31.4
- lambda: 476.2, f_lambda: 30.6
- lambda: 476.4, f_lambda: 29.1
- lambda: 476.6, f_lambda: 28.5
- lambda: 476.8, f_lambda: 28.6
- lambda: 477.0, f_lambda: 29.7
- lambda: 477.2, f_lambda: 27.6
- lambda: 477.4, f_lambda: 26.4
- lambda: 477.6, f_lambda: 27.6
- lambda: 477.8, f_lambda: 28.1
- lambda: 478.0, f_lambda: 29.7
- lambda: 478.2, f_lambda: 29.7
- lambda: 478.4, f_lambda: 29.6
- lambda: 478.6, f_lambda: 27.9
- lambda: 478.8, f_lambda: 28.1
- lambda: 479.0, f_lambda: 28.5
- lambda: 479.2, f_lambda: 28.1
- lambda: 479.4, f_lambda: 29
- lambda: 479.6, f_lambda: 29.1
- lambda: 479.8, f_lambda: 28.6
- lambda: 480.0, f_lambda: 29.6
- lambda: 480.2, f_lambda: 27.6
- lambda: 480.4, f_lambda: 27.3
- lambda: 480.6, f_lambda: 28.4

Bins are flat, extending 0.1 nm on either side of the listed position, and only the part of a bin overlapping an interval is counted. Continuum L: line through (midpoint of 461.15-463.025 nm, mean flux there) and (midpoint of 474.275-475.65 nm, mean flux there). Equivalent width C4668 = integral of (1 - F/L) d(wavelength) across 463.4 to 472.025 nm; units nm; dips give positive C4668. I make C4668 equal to 0.18 nm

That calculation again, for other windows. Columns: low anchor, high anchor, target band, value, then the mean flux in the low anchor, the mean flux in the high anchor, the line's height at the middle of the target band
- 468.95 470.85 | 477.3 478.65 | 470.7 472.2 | 0.028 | 28.6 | 28.4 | 28.6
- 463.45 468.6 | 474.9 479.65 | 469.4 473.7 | 0.064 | 28.2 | 29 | 28.6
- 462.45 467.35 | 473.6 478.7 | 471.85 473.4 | 0.071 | 28.3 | 29.2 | 28.9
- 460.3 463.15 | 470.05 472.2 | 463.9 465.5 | 0.003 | 28.1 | 28.4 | 28.2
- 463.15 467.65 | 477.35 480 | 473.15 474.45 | -0.004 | 28.3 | 28.6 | 28.5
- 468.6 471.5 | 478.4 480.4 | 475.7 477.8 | -0.031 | 28.6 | 28.5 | 28.5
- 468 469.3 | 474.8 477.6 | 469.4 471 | -0.030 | 27.9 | 29.3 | 28.2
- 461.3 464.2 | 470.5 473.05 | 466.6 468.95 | 0.038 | 28.3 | 28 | 28.1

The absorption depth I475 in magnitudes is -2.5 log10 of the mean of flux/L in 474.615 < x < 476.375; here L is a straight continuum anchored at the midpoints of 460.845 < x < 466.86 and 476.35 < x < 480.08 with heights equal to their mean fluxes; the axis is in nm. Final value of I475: -0.06 mag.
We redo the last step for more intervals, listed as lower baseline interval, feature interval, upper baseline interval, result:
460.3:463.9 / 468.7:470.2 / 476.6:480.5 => 0.01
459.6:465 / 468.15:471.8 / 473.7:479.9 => 0.01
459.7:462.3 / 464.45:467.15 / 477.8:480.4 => 0.01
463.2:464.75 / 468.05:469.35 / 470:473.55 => 0.01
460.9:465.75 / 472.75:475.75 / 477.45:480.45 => -0.02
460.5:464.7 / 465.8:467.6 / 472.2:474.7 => 0.01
